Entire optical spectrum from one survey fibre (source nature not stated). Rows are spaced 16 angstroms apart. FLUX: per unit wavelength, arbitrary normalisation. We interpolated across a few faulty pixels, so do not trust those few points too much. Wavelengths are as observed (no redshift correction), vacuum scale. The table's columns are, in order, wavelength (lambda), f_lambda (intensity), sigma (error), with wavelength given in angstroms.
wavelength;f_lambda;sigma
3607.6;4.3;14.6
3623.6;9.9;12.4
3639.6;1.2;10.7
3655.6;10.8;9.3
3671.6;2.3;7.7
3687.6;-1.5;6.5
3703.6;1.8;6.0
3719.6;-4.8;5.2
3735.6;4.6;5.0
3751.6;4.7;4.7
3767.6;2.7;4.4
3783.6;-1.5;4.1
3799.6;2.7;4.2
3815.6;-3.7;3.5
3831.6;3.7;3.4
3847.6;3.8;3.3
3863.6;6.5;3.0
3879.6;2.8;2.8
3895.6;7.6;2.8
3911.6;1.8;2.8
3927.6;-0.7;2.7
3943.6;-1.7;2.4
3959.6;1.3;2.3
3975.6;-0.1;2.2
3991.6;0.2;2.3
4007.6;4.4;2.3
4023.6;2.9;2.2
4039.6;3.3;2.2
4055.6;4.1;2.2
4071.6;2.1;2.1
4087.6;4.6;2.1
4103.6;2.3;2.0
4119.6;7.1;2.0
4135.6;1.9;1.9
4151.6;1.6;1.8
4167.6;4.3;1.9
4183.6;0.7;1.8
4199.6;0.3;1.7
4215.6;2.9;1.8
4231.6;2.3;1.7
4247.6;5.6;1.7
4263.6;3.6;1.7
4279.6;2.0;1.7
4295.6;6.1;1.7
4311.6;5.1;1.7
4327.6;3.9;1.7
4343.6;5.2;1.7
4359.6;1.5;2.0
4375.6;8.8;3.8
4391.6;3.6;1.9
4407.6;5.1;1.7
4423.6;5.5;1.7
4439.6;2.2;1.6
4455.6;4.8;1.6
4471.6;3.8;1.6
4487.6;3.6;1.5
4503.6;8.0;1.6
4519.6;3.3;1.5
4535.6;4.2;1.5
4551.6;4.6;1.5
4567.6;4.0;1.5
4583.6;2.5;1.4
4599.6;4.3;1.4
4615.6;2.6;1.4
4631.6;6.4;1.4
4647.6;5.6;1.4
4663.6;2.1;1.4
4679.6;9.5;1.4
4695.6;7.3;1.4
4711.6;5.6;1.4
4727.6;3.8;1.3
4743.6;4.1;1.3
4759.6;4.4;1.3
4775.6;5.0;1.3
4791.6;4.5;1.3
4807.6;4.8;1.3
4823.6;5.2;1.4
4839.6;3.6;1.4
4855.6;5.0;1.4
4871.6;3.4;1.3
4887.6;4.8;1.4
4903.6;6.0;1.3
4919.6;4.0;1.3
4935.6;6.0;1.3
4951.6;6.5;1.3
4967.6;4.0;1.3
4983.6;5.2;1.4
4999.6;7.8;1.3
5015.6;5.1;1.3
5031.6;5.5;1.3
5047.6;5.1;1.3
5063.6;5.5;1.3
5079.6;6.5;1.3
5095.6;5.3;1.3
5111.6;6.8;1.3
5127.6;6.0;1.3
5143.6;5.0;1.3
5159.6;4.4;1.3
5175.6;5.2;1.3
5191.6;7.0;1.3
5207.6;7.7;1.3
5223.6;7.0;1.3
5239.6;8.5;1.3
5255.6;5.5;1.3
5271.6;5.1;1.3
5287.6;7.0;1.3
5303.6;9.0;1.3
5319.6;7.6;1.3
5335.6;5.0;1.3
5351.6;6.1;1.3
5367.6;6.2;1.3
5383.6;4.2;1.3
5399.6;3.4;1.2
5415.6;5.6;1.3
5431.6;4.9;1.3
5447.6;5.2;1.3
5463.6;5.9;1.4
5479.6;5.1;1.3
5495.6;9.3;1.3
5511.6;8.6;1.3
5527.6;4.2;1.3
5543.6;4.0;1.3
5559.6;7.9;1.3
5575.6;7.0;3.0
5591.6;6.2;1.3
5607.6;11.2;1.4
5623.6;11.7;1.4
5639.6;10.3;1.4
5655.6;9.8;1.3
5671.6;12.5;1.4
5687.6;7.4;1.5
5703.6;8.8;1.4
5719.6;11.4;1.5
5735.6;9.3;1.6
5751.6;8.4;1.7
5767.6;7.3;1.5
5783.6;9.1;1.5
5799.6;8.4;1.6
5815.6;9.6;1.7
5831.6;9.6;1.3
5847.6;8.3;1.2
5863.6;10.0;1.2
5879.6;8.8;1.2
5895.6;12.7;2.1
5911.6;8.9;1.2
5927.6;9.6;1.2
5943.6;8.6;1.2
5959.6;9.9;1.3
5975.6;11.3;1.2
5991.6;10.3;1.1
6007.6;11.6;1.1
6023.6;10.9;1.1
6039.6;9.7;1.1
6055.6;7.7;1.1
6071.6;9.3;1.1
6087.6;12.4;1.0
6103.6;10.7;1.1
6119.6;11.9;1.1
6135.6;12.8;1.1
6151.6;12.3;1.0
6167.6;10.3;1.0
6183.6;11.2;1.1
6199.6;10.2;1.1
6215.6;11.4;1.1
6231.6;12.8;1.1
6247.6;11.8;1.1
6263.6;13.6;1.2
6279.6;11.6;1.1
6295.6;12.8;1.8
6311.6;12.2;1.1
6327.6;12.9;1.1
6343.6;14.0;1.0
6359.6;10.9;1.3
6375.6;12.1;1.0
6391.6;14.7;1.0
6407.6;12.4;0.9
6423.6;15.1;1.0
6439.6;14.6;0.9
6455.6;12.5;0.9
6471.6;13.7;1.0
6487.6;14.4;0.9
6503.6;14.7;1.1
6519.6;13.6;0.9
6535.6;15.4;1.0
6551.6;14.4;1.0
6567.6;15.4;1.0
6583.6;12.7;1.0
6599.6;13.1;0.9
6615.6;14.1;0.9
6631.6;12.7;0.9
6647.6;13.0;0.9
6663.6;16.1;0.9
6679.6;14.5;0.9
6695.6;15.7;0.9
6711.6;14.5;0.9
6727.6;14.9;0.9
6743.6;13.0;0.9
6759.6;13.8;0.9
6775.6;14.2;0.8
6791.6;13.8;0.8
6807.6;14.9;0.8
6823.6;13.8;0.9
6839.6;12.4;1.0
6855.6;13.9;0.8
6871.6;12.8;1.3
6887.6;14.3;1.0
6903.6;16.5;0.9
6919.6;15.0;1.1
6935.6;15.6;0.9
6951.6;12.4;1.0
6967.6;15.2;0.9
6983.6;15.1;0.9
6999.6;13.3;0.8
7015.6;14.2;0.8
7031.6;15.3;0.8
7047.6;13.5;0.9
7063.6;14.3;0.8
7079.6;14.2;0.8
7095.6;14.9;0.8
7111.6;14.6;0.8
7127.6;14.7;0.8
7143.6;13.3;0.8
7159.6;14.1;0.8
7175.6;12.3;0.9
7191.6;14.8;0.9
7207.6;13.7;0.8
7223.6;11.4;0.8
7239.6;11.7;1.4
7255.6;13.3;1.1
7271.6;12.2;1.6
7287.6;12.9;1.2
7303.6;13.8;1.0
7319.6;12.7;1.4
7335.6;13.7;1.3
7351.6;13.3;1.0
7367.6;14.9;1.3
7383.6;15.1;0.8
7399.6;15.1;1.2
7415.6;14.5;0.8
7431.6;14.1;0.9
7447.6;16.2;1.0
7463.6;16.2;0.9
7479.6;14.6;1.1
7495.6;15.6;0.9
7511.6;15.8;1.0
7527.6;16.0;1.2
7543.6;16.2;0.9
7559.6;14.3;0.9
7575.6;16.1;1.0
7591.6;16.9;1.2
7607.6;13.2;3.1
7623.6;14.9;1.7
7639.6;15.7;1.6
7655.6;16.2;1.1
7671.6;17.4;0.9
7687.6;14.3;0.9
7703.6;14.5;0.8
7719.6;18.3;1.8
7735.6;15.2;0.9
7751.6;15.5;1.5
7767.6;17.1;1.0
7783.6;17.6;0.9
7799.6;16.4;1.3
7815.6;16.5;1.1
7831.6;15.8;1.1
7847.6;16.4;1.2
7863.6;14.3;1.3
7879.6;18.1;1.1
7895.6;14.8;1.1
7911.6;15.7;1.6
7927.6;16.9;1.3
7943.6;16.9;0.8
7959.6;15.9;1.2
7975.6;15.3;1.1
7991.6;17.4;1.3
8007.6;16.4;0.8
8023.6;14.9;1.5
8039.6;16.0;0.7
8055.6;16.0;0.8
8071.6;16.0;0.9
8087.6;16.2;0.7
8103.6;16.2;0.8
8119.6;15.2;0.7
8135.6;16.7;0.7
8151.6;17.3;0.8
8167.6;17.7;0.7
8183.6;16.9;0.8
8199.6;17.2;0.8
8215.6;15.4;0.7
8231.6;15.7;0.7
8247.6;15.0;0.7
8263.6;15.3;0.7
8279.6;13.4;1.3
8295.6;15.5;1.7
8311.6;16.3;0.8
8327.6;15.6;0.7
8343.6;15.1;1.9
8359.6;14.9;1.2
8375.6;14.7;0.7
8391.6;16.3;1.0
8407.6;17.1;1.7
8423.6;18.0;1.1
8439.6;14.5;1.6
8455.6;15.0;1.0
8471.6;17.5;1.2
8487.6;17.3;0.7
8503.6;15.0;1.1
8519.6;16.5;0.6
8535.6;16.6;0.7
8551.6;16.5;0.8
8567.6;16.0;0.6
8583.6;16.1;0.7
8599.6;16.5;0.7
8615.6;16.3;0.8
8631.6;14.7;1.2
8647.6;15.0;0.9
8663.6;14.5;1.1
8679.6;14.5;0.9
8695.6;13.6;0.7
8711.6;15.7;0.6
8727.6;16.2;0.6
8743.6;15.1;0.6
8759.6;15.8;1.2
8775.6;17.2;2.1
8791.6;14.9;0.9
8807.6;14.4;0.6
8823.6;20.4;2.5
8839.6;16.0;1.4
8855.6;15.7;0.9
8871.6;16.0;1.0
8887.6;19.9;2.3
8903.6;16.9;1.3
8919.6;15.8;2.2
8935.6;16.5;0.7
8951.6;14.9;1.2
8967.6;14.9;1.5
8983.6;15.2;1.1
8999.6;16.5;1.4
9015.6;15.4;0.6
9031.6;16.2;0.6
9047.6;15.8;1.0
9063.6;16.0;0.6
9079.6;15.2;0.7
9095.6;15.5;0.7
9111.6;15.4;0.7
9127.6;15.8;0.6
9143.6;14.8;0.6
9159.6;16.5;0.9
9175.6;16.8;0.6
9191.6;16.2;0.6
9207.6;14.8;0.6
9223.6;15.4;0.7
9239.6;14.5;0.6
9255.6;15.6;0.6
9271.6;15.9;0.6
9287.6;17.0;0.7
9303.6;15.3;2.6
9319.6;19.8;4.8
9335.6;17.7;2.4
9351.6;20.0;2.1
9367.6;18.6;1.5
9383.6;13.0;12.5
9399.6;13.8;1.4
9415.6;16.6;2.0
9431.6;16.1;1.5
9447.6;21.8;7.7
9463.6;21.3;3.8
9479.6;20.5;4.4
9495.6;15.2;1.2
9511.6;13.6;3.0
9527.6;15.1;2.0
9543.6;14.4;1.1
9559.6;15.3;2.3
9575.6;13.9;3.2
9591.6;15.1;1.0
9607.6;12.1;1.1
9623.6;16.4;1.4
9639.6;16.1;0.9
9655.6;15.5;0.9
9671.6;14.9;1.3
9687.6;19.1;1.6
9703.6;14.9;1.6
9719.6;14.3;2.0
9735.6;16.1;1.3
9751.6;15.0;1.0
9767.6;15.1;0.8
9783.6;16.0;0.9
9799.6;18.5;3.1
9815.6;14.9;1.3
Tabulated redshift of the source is 0.41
